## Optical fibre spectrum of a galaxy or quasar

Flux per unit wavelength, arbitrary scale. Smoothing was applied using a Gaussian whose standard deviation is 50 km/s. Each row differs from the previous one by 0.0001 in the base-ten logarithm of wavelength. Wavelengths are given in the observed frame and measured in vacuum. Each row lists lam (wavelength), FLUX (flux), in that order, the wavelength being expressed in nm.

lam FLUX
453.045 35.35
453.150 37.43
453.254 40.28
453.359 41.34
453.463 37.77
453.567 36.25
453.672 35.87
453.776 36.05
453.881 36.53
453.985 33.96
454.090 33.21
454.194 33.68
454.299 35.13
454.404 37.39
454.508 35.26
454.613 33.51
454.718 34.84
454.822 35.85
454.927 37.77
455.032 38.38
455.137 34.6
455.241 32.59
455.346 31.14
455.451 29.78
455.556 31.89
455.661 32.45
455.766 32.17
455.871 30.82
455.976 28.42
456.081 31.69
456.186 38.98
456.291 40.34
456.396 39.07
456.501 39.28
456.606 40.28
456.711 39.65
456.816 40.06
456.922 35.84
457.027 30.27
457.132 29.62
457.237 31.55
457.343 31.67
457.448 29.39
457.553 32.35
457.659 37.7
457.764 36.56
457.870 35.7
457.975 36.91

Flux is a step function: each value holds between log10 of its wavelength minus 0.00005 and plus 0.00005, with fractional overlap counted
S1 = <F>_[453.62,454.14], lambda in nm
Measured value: 35.1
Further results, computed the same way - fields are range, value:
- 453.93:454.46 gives 34.7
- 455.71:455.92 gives 31.5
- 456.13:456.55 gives 39.4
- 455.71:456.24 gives 32.4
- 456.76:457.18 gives 34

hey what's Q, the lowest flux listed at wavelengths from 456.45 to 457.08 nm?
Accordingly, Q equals 30.27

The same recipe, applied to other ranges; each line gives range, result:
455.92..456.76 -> 28.42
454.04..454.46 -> 33.21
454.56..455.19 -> 33.51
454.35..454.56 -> 35.26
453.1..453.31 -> 37.43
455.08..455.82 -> 29.78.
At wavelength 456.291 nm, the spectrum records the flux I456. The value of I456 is 40.34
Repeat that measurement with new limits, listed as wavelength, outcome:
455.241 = 32.59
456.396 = 39.07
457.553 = 32.35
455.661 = 32.45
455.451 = 29.78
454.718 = 34.84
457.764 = 36.56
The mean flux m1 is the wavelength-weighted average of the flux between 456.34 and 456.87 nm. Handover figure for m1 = 39.7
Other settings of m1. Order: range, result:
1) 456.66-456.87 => 39.7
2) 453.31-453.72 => 37.8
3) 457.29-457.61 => 31.2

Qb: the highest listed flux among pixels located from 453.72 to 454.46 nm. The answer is 37.39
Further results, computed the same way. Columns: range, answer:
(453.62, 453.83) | 36.05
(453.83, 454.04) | 36.53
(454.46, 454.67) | 35.26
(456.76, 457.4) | 40.06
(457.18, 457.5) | 31.67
